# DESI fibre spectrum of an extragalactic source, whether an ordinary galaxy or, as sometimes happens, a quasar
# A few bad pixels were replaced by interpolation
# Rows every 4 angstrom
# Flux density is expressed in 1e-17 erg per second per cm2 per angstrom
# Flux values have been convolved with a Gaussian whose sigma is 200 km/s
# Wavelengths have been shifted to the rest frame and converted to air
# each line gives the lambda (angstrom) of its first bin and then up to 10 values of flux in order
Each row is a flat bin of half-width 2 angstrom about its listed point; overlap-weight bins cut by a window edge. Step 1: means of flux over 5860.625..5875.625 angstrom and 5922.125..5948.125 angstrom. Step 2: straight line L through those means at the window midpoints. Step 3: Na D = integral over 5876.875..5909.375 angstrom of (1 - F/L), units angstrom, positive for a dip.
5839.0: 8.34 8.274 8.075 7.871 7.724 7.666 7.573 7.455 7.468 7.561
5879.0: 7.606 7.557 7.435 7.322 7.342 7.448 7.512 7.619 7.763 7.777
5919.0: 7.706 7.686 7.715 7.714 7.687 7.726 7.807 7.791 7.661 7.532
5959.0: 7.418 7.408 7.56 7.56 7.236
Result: 0.5 angstrom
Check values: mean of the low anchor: 7.51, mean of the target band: 7.48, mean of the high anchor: 7.73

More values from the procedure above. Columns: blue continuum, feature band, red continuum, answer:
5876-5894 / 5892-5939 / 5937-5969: -0.58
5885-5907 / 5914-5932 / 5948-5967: -0.59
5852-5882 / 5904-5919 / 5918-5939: -0.06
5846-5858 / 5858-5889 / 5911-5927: 1.11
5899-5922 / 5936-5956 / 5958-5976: -0.49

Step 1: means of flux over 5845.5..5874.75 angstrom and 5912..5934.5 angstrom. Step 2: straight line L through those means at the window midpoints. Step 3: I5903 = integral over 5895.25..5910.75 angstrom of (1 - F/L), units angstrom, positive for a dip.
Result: 0.3 angstrom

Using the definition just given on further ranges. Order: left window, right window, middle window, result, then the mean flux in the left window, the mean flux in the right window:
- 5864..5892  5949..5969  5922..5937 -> -0.4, 7.5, 7.52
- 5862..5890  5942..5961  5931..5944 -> -0.2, 7.51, 7.63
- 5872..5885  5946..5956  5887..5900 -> 0.4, 7.57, 7.66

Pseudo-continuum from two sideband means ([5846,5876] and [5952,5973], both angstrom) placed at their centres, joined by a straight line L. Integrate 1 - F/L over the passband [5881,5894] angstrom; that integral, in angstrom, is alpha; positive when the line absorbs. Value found 0.3 angstrom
